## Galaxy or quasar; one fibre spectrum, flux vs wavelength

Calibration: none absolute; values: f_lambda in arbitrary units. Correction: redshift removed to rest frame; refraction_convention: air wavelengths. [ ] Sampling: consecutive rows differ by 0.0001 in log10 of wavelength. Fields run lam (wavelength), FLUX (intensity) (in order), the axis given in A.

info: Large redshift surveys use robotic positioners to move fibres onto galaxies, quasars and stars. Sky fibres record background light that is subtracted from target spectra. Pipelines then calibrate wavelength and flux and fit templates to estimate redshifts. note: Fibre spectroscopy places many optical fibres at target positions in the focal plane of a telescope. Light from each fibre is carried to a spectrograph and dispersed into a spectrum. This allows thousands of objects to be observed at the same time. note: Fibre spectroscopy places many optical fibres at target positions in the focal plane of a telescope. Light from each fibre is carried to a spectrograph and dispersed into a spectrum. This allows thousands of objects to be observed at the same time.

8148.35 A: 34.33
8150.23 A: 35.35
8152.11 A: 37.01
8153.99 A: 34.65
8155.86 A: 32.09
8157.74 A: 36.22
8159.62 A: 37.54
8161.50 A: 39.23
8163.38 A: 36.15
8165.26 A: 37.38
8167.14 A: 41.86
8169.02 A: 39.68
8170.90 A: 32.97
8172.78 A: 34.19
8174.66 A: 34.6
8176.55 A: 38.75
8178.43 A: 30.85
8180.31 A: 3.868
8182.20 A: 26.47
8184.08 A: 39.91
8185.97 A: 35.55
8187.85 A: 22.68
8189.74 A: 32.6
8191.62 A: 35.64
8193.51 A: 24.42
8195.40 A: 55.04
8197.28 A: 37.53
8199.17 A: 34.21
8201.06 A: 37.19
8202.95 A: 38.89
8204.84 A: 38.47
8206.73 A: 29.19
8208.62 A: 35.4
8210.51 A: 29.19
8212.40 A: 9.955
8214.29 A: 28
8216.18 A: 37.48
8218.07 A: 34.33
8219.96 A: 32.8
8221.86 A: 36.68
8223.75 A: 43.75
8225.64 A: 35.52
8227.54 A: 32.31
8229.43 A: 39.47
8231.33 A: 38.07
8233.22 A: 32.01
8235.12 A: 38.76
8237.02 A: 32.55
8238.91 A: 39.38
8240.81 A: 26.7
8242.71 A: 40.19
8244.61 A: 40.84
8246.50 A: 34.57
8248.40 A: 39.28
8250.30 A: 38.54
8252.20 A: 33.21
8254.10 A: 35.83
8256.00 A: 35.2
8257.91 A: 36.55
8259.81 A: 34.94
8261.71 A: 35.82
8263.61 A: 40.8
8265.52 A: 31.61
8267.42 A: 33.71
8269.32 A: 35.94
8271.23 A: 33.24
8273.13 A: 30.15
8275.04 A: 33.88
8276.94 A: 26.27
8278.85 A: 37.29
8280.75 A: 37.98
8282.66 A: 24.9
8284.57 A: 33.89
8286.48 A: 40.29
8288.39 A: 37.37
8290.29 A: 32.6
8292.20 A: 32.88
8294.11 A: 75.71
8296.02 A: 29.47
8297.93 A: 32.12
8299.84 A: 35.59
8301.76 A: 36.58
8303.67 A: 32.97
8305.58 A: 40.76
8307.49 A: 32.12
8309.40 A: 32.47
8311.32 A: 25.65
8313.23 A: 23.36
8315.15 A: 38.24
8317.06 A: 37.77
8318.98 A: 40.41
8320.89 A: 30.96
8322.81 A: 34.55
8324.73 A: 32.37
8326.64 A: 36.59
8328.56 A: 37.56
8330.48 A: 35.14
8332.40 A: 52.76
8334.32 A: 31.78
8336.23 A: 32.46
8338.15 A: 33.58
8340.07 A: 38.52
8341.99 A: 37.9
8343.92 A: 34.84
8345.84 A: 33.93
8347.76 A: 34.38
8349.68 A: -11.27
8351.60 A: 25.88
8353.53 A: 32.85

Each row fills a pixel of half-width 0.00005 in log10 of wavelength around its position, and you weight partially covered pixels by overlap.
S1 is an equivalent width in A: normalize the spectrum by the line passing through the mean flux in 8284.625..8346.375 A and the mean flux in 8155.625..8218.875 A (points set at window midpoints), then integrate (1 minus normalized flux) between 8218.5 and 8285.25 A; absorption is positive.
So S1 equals -0.7 A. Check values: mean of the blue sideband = 33.5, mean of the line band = 35.2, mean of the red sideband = 36.2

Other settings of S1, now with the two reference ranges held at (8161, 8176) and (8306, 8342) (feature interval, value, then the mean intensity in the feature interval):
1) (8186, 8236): 3.01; 34.2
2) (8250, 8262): 0.09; 35.6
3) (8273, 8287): 0.99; 33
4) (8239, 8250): -0.21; 36.7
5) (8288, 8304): -1.48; 38.6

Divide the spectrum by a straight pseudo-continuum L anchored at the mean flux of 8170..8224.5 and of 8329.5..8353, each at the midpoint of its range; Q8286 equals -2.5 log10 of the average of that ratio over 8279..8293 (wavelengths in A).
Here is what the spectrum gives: -0.08 mag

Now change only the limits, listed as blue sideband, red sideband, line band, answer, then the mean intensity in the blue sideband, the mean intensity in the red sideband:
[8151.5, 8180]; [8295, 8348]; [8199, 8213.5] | 0.13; 35.5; 34.9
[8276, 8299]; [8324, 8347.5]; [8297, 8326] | 0.09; 36.7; 36.4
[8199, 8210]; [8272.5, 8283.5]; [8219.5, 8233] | -0.08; 35.4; 31.9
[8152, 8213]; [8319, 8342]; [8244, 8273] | -0.02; 33.7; 36.3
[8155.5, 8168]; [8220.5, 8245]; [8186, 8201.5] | 0.06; 37.4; 36.5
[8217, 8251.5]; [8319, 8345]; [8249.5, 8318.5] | 0.03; 36.4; 36.2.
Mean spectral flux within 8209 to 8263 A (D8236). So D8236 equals 34.8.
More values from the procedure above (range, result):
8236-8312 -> 35.5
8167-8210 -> 33.7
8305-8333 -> 35.1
